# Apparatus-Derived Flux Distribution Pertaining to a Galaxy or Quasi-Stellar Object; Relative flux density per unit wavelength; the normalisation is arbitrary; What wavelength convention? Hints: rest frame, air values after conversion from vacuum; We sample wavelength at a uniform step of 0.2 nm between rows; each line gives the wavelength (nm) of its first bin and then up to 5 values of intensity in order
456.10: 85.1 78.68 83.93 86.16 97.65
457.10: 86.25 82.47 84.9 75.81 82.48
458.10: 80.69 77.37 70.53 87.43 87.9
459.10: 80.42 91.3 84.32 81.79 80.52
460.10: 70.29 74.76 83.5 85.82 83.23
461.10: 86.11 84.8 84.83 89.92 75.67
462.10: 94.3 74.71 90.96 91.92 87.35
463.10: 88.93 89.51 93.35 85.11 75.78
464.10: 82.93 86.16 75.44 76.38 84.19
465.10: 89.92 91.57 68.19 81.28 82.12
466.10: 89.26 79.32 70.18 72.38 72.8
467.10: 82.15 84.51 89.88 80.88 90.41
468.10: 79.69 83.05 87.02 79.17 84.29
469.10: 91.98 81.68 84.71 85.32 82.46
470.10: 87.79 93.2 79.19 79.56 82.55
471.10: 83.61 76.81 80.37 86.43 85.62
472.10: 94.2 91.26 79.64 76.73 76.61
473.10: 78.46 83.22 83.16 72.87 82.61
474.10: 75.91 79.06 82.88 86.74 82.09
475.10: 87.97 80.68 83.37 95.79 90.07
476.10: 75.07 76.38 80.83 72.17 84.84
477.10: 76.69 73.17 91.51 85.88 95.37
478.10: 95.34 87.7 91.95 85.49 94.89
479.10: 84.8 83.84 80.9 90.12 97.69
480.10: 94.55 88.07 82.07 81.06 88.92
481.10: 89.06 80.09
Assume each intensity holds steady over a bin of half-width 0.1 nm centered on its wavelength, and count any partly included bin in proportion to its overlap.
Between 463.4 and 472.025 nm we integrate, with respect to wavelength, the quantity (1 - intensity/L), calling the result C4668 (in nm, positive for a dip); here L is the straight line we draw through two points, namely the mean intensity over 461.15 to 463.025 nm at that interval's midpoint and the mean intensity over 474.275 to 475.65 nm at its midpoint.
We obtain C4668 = 0.24 nm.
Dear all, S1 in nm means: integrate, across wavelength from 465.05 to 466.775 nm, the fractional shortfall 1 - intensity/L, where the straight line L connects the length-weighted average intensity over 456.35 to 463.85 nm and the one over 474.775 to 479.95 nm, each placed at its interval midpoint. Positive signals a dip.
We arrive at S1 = 0.09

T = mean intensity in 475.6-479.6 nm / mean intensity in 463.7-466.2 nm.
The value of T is 1.04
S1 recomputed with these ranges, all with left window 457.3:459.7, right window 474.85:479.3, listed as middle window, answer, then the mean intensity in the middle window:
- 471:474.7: 0.12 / 81.8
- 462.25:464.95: -0.06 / 84.7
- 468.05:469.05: 0.01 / 83.3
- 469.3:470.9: -0.01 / 84.3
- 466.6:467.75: 0.04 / 80.4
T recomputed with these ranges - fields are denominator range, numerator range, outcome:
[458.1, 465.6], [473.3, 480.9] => 1.02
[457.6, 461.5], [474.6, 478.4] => 1.03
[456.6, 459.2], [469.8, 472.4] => 1.02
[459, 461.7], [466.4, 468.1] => 0.97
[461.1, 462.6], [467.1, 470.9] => 0.99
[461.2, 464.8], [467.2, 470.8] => 1.00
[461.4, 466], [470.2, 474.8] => 0.97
